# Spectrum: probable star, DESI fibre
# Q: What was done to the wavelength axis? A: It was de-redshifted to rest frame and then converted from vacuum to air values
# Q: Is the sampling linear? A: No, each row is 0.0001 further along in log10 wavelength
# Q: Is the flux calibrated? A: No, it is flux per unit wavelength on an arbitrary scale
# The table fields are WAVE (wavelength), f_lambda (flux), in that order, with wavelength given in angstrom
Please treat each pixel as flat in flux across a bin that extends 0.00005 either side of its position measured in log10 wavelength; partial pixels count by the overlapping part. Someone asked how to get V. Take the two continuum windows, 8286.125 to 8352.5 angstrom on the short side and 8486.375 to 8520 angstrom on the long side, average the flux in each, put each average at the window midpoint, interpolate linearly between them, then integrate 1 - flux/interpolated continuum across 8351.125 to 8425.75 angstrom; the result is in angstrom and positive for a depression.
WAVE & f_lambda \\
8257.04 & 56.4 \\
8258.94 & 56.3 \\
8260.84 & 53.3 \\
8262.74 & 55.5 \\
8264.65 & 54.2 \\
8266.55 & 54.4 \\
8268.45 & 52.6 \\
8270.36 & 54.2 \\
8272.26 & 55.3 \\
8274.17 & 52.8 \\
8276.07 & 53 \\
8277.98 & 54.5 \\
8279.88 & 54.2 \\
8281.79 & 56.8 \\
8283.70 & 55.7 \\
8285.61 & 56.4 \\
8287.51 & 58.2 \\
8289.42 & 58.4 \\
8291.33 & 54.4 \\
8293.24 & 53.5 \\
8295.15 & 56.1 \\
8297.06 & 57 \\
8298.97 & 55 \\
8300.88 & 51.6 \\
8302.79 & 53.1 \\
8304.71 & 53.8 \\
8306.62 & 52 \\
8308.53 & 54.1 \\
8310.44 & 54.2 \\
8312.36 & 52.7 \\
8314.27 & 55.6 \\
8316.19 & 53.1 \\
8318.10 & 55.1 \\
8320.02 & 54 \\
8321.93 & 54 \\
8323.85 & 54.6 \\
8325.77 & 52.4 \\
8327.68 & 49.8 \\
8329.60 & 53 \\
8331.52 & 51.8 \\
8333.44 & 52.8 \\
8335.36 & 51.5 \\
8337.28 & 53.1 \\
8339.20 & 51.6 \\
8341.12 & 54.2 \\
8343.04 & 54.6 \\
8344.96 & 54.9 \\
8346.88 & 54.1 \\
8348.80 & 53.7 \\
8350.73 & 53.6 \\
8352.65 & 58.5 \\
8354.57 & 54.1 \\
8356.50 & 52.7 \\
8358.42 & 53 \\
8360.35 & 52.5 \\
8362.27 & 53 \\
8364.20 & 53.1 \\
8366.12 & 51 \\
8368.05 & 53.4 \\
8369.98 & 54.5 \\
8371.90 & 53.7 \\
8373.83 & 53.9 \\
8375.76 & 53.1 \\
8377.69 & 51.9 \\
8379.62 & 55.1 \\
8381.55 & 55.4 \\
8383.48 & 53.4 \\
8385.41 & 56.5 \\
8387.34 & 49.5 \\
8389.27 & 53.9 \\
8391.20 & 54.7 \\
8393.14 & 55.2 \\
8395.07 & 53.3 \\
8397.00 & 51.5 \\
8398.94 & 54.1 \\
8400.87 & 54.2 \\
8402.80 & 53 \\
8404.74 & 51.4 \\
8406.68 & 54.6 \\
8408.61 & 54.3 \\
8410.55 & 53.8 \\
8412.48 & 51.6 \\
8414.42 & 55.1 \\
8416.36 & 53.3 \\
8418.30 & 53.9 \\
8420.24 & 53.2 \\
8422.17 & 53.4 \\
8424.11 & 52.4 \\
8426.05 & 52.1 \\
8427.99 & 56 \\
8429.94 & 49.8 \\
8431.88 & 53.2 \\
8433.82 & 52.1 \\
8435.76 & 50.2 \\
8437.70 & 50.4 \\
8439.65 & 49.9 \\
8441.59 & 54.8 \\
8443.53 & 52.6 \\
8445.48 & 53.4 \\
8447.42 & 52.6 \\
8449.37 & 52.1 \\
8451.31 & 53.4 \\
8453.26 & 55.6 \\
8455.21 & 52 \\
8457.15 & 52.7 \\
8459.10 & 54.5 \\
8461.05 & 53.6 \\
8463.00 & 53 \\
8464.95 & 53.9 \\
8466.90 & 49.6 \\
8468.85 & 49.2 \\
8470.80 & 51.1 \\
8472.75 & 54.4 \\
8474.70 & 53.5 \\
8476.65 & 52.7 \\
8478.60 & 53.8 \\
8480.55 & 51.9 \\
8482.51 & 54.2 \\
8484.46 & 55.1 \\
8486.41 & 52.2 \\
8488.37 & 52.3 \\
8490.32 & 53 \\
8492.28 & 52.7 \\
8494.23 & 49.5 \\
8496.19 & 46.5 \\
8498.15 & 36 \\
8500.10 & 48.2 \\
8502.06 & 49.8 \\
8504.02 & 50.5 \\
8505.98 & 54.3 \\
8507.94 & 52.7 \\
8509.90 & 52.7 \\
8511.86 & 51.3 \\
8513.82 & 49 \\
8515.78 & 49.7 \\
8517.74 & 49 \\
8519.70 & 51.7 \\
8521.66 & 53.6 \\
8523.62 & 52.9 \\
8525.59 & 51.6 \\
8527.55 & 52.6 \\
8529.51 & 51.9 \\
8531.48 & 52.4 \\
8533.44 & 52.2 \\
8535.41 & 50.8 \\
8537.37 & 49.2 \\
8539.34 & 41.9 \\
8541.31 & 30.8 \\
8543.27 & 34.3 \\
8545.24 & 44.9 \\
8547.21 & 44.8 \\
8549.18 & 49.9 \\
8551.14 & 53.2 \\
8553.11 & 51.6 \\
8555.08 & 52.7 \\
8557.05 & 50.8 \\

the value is -1.6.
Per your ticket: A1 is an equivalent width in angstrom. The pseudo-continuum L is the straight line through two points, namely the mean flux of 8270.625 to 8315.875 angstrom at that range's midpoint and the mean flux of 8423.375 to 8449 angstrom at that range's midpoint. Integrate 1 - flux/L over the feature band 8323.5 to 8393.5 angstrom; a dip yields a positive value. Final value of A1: 0.2 angstrom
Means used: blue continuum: 54.7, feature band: 53.4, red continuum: 52.3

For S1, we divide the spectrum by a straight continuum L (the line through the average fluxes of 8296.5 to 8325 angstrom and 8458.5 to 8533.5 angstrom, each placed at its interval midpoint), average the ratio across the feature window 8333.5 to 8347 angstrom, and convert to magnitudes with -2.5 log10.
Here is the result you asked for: 0.00 mag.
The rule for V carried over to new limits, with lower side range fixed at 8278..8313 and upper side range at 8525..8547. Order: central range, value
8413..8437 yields -1.2 angstrom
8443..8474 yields -2.3 angstrom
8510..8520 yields -0.7 angstrom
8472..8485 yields -1.4 angstrom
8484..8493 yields -0.9 angstrom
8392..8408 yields -0.7 angstrom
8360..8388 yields -0.7 angstrom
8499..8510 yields -0.8 angstrom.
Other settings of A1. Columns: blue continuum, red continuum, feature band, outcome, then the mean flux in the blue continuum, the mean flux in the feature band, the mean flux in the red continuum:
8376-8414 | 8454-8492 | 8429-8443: 0.4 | 53.6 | 51.6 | 52.8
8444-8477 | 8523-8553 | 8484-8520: -0.2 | 52.8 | 50.2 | 47.6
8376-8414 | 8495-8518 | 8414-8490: -2.2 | 53.6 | 52.8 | 49.1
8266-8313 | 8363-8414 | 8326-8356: 0.3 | 54.6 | 53.4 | 53.5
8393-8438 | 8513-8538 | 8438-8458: -0.1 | 53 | 52.8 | 51.3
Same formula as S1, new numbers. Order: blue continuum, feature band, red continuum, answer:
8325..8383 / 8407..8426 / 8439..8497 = -0.01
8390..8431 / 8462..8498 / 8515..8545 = -0.03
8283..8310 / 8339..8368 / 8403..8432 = 0.01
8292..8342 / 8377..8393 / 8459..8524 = -0.03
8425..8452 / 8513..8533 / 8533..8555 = -0.10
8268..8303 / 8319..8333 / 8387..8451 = 0.03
